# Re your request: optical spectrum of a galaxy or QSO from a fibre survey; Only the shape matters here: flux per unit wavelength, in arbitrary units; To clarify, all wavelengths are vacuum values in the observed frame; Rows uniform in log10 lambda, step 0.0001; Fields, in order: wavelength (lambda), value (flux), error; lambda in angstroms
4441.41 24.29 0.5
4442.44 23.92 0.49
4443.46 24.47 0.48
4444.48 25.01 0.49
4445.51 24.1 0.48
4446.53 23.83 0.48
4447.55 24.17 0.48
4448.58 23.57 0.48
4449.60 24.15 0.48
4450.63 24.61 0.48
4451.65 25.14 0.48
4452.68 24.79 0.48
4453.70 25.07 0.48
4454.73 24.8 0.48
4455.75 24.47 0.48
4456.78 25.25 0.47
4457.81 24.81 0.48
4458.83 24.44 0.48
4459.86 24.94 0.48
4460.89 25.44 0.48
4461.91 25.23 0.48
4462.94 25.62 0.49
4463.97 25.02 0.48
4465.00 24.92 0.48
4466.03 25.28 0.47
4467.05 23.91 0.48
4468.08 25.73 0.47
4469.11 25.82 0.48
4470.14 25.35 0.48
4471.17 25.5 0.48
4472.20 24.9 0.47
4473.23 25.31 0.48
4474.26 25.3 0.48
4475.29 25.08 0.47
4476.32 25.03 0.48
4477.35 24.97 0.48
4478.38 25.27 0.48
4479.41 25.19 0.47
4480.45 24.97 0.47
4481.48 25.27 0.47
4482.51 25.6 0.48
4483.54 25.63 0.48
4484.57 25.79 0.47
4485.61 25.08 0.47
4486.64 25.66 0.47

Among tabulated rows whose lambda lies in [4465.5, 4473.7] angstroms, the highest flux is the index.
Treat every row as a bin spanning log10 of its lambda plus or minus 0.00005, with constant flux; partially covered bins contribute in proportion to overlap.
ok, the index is 25.82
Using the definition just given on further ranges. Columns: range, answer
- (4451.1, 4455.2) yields 25.14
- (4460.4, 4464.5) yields 25.62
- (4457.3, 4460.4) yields 24.94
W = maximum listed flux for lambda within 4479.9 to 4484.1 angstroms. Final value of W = 25.63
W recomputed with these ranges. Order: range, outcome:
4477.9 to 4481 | 25.27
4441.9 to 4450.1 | 25.01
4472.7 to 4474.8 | 25.31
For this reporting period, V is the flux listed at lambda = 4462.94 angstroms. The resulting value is 25.62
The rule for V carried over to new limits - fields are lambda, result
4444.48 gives 25.01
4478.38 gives 25.27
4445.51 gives 24.1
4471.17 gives 25.5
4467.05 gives 23.91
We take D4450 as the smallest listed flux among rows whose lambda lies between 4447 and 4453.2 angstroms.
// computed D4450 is 23.57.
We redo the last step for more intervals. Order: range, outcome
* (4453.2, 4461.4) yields 24.44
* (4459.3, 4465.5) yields 24.92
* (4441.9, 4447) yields 23.83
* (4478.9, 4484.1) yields 24.97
